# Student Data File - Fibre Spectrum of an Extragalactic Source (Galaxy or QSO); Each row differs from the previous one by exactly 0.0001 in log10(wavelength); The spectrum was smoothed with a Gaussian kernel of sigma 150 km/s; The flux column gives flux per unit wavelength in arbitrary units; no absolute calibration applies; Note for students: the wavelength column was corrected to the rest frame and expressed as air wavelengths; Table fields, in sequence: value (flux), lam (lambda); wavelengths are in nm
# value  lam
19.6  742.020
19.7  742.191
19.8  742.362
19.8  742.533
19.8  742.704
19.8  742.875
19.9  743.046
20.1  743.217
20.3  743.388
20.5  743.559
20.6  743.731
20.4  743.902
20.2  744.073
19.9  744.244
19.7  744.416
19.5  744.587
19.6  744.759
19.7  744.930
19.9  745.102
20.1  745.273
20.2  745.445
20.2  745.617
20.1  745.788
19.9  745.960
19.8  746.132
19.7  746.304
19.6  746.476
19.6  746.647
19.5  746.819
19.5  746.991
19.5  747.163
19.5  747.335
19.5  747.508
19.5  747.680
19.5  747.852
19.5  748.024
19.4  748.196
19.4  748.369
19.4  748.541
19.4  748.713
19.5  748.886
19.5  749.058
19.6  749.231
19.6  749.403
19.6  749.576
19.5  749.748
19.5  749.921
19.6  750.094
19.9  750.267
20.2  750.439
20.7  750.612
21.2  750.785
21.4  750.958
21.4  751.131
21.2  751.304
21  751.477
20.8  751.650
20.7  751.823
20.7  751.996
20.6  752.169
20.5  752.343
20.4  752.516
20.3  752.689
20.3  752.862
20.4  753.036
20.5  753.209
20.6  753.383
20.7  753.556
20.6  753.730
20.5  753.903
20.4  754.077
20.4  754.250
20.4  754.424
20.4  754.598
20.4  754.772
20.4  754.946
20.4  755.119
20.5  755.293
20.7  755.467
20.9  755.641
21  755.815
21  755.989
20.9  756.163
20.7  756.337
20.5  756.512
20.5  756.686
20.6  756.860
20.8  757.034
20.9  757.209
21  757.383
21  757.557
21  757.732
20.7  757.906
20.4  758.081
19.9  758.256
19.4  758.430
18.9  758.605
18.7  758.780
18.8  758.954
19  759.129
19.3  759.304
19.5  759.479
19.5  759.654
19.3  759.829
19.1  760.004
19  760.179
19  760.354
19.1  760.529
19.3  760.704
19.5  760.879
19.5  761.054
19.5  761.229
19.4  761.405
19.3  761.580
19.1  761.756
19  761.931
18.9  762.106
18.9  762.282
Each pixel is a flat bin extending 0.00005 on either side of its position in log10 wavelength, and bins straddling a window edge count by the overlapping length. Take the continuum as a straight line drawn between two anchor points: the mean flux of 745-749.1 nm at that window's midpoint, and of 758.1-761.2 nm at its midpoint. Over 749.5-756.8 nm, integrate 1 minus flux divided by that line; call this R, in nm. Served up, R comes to -0.40 nm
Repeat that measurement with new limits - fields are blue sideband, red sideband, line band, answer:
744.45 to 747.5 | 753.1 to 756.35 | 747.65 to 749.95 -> 0.061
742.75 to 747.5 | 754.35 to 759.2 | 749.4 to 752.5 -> -0.054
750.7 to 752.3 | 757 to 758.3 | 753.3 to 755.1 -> 0.034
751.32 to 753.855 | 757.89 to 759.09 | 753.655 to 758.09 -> -0.157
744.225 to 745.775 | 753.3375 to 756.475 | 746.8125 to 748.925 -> 0.065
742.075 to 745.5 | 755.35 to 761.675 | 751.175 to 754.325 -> -0.103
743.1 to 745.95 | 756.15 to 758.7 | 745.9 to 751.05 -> 0.114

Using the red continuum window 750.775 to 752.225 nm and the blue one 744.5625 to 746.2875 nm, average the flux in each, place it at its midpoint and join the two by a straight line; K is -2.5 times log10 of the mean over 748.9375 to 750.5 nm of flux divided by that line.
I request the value 0.055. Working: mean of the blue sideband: 19.9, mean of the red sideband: 21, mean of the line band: 19.7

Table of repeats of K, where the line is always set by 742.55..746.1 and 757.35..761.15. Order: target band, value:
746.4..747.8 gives 0.02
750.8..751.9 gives -0.07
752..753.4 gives -0.04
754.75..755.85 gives -0.05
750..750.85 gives -0.02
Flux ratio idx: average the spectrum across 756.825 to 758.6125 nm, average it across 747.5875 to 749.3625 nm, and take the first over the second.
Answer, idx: 1.1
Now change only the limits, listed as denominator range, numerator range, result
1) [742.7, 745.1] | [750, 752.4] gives 1.03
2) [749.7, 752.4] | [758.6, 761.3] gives 0.93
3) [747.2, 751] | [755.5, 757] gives 1.05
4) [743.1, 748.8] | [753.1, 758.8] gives 1.04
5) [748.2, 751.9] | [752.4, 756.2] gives 1.02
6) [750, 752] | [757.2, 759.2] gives 0.96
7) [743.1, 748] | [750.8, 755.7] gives 1.04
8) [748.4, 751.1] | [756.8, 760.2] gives 1.00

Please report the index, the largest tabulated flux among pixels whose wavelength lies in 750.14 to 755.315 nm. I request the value 21.4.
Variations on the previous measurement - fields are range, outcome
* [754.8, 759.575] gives 21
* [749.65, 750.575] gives 20.2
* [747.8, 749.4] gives 19.6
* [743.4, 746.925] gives 20.6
